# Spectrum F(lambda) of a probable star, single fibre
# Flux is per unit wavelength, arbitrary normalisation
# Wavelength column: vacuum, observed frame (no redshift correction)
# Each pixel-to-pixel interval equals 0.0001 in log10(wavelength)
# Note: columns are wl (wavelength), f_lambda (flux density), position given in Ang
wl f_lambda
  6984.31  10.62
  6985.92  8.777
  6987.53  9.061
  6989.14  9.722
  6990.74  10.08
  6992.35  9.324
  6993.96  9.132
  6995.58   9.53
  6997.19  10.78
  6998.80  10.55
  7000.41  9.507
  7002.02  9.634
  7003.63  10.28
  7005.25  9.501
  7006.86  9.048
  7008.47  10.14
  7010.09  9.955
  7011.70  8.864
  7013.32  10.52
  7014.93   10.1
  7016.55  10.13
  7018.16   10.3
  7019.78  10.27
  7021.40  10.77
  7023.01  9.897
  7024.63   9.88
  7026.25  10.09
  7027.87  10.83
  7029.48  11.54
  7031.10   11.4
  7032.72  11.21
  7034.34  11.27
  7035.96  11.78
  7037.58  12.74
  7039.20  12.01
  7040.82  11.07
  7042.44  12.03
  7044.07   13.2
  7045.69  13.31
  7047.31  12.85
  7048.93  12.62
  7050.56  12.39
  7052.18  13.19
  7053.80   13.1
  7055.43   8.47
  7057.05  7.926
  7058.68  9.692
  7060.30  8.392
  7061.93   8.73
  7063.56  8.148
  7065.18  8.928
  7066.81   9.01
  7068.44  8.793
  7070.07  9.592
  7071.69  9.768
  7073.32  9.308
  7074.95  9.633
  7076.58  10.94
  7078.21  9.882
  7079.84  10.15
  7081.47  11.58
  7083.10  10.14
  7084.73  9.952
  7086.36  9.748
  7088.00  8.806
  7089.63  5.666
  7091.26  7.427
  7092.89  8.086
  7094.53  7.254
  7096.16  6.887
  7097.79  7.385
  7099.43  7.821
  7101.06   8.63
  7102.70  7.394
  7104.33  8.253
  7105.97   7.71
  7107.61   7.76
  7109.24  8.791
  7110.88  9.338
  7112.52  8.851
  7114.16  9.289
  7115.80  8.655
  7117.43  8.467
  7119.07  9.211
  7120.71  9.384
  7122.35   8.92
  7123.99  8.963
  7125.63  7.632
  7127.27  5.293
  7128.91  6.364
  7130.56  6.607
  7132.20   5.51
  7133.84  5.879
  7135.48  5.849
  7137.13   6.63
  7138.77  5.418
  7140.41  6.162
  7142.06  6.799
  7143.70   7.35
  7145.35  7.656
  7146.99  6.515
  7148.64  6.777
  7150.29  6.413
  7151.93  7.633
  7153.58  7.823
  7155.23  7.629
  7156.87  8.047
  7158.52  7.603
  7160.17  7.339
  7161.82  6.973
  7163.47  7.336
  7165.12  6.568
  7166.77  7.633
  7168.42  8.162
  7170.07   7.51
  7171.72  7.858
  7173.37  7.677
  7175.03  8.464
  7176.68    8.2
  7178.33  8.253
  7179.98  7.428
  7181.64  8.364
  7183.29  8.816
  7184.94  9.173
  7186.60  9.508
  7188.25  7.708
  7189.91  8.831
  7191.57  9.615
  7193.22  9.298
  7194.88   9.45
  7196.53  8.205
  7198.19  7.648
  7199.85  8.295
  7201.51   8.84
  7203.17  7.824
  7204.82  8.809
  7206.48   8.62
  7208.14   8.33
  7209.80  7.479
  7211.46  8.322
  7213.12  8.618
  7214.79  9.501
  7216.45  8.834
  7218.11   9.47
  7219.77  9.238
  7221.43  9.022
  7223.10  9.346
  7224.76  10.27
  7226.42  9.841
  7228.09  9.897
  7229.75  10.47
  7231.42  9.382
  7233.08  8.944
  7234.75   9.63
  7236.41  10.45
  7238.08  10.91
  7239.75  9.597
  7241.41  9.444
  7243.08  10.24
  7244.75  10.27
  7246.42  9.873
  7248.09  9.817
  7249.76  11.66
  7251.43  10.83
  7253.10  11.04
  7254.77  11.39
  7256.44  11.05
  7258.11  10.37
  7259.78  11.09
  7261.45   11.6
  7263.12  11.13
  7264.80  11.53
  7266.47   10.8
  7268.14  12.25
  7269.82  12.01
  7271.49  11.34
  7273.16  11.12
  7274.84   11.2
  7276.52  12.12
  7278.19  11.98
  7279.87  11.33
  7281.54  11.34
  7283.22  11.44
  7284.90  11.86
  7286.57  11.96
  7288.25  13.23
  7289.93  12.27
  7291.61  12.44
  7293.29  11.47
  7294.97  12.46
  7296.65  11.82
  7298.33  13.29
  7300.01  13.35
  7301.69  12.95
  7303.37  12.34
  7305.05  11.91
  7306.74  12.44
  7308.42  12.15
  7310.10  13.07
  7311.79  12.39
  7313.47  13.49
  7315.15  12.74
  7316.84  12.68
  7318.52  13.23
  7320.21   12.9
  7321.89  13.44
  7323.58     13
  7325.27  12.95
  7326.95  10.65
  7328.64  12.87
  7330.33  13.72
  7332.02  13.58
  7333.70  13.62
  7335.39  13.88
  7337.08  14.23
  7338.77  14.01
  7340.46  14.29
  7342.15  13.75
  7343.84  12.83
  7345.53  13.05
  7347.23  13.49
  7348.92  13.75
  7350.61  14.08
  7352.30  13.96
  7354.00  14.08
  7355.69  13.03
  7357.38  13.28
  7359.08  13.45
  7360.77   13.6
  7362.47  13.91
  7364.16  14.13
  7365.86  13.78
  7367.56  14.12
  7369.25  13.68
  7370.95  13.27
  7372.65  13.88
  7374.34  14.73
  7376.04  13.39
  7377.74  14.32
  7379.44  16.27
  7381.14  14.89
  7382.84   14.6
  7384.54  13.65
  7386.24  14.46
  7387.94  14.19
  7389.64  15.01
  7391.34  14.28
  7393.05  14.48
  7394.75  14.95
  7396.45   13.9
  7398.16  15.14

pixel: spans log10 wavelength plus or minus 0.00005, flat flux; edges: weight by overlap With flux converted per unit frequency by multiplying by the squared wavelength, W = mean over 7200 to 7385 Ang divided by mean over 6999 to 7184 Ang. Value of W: 1.4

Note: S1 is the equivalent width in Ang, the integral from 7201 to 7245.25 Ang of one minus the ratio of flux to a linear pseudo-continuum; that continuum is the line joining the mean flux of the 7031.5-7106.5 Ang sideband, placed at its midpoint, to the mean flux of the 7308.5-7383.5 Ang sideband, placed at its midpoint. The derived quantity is 9.7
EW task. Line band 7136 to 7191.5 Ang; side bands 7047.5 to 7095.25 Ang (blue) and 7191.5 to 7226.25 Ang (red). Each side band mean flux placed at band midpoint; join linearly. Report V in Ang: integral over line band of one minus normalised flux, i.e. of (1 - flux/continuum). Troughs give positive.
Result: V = 9.0 Ang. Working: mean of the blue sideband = 9.61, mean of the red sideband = 8.82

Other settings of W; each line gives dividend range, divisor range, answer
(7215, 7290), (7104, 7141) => 1.46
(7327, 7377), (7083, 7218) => 1.82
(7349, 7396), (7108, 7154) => 2.03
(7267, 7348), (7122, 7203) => 1.73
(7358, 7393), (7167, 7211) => 1.78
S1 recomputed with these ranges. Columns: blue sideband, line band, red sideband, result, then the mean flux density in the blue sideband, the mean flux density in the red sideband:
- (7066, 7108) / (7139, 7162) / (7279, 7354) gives 6.38 Ang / 8.76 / 12.9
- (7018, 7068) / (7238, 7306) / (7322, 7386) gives 7.89 Ang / 10.9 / 13.7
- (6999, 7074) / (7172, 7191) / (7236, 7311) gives 4.64 Ang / 10.5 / 11.5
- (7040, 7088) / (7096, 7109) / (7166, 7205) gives 2.59 Ang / 10.4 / 8.39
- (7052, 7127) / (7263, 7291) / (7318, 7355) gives 1.39 Ang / 8.89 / 13.4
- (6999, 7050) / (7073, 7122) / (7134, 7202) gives 2.79 Ang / 10.9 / 7.72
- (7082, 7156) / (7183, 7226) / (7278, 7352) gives 4.76 Ang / 7.67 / 12.8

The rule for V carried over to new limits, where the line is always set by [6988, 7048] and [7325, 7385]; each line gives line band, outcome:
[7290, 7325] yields 1.7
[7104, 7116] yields 3.0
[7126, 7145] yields 8.9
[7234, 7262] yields 4.9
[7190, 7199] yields 2.5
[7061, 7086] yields 3.4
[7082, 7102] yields 5.5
